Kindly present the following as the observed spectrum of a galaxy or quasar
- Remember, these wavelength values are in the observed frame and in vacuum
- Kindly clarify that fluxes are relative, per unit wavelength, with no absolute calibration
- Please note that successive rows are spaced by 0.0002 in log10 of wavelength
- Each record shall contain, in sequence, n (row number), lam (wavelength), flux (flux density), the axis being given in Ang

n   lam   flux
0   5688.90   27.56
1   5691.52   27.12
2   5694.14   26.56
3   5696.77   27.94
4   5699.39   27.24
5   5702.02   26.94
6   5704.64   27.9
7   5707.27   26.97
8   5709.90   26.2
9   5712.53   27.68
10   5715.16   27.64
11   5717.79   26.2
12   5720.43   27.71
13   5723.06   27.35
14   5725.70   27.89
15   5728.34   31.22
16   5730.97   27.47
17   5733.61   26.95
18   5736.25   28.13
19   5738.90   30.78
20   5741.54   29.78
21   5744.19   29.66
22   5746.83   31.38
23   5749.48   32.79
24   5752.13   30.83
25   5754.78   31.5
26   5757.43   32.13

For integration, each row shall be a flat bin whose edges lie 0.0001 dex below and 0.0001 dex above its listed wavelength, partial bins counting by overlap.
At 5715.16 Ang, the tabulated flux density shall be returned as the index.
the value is 27.64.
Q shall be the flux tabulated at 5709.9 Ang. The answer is 26.2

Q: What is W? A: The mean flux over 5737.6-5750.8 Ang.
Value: 30.9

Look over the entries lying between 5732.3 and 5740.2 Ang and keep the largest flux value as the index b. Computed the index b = 30.78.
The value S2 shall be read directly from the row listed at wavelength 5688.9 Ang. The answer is 27.56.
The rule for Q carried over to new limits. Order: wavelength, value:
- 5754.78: 31.5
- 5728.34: 31.22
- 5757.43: 32.13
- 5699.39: 27.24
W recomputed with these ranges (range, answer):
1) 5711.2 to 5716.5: 27.7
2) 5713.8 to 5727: 27.4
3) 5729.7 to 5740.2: 28.3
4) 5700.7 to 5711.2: 27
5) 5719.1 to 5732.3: 28.3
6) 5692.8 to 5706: 27.3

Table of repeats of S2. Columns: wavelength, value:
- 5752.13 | 30.83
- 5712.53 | 27.68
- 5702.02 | 26.94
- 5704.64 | 27.9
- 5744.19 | 29.66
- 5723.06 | 27.35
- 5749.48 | 32.79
